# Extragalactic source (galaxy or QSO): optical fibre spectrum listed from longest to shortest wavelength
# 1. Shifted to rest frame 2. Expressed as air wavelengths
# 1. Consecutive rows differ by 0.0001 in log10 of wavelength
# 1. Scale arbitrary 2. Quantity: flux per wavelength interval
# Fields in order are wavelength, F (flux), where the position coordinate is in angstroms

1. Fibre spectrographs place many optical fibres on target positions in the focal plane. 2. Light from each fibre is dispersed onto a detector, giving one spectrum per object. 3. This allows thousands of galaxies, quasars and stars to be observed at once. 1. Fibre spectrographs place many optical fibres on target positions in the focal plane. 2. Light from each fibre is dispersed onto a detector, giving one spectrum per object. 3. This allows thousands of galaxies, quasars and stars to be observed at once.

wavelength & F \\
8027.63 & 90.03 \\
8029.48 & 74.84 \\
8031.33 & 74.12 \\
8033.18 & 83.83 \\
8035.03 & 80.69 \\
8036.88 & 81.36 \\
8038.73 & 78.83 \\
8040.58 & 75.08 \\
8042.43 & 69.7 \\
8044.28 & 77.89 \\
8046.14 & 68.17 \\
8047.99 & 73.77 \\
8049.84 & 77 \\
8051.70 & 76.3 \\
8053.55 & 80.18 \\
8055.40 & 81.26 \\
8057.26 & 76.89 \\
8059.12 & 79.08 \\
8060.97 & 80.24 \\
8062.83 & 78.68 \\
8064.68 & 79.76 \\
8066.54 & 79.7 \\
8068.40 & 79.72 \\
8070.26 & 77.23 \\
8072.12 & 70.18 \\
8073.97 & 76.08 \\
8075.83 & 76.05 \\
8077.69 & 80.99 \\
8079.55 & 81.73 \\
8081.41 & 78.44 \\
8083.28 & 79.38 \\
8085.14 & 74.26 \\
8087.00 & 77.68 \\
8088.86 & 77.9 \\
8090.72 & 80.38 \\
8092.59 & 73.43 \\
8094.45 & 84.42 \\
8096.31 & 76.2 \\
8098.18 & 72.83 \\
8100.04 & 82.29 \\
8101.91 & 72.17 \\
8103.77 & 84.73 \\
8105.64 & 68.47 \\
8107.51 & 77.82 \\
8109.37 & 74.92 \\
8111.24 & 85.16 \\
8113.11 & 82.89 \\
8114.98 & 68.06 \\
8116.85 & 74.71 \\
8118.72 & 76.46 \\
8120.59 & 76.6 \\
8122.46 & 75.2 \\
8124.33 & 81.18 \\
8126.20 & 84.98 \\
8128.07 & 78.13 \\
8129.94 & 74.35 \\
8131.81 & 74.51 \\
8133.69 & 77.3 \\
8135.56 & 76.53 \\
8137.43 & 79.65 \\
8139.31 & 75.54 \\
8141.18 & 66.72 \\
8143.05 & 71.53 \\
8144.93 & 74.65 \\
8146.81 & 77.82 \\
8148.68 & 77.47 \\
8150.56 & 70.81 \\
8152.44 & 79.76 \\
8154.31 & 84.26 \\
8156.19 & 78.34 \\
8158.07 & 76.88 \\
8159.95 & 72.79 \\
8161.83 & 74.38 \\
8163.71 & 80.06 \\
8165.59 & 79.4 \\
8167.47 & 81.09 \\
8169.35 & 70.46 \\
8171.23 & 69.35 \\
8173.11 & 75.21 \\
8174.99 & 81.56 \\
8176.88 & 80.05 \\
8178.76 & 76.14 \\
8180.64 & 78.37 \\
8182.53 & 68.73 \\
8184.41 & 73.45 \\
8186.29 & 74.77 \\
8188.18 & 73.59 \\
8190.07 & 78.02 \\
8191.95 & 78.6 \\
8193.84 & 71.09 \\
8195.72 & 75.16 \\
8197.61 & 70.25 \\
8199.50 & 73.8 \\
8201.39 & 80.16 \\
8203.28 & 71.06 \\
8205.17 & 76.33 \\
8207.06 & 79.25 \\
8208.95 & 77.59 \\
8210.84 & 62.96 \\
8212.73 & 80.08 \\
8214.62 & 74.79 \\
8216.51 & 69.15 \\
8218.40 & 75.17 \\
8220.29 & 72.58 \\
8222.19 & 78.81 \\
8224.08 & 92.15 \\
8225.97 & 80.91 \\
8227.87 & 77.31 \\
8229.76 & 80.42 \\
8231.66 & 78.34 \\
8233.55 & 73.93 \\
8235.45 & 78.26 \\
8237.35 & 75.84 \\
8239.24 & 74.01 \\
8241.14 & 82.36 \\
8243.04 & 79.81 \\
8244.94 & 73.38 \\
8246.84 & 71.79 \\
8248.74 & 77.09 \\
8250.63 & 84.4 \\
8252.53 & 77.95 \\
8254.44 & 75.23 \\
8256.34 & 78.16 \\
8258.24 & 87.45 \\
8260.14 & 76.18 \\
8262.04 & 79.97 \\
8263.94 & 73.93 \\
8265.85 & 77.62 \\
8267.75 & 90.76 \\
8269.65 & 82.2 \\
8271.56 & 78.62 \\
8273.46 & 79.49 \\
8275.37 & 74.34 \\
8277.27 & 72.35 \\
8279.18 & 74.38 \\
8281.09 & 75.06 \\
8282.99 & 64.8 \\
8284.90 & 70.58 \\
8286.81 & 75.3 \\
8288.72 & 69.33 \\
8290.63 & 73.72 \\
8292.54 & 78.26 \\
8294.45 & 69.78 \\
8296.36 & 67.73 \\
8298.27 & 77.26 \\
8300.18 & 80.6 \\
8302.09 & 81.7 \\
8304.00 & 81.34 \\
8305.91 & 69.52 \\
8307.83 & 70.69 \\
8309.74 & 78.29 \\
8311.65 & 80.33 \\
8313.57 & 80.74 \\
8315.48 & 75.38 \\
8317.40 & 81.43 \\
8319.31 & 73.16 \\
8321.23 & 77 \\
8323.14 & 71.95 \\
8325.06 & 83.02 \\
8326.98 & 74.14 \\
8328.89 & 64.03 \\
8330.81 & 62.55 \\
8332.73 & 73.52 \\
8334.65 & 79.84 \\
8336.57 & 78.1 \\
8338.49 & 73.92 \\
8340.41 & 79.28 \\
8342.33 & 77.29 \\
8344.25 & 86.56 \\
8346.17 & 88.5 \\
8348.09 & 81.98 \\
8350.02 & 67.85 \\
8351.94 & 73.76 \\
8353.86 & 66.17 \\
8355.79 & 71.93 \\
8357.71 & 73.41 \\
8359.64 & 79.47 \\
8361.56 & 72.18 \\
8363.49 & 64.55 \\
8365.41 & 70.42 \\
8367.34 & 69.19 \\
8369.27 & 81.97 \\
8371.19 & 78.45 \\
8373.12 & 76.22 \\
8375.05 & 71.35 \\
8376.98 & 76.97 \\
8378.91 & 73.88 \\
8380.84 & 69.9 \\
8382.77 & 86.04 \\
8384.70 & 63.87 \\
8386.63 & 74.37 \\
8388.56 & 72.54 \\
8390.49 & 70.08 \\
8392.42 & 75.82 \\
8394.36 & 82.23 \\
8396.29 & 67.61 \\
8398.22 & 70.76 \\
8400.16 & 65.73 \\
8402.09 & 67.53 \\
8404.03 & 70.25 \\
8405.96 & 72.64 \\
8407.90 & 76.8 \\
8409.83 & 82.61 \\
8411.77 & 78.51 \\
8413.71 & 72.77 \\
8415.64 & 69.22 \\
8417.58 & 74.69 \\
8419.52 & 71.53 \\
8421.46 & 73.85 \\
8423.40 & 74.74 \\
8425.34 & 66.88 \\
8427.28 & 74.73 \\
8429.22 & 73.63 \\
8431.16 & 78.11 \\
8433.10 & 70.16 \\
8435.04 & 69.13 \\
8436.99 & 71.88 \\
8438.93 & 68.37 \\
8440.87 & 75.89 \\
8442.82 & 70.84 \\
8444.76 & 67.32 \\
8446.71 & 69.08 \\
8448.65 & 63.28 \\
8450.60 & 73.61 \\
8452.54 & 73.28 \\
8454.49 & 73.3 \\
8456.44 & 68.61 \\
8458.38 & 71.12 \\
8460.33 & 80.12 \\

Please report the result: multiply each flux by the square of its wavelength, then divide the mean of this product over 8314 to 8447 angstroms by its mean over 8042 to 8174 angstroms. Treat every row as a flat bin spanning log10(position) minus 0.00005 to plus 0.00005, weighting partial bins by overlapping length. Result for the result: 1.03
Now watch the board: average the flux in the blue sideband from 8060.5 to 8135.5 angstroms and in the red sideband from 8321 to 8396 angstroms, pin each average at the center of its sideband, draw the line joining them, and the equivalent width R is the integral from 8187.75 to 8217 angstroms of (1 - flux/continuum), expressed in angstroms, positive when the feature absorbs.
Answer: 0.70 angstroms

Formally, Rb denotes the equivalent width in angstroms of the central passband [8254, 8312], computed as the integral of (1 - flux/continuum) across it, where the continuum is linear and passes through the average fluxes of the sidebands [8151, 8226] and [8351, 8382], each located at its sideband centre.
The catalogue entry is -1.3 angstroms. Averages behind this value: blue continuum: 76.1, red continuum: 73.2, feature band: 76.3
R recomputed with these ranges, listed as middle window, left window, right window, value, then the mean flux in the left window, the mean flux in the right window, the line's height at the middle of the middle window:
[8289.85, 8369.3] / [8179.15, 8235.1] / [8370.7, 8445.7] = -1.2 angstroms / 75.8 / 73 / 74.1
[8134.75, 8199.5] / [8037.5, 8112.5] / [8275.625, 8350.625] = 0.9 angstroms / 77.4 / 75.4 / 76.7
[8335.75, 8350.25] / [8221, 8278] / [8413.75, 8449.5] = -0.9 angstroms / 78.8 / 71.4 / 75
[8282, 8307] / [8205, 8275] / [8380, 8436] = 0.8 angstroms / 77.9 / 73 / 76.3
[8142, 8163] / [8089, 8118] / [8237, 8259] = 0.4 angstroms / 77.2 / 78.1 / 77.5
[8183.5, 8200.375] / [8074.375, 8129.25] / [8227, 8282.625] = 0.8 angstroms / 77.8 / 77.8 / 77.8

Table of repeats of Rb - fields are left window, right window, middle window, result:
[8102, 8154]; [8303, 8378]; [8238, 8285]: -1.01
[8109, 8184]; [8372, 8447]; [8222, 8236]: -0.88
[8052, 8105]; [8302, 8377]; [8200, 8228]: 0.09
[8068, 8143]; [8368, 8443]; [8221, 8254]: -1.35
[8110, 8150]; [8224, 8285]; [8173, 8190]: 0.25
